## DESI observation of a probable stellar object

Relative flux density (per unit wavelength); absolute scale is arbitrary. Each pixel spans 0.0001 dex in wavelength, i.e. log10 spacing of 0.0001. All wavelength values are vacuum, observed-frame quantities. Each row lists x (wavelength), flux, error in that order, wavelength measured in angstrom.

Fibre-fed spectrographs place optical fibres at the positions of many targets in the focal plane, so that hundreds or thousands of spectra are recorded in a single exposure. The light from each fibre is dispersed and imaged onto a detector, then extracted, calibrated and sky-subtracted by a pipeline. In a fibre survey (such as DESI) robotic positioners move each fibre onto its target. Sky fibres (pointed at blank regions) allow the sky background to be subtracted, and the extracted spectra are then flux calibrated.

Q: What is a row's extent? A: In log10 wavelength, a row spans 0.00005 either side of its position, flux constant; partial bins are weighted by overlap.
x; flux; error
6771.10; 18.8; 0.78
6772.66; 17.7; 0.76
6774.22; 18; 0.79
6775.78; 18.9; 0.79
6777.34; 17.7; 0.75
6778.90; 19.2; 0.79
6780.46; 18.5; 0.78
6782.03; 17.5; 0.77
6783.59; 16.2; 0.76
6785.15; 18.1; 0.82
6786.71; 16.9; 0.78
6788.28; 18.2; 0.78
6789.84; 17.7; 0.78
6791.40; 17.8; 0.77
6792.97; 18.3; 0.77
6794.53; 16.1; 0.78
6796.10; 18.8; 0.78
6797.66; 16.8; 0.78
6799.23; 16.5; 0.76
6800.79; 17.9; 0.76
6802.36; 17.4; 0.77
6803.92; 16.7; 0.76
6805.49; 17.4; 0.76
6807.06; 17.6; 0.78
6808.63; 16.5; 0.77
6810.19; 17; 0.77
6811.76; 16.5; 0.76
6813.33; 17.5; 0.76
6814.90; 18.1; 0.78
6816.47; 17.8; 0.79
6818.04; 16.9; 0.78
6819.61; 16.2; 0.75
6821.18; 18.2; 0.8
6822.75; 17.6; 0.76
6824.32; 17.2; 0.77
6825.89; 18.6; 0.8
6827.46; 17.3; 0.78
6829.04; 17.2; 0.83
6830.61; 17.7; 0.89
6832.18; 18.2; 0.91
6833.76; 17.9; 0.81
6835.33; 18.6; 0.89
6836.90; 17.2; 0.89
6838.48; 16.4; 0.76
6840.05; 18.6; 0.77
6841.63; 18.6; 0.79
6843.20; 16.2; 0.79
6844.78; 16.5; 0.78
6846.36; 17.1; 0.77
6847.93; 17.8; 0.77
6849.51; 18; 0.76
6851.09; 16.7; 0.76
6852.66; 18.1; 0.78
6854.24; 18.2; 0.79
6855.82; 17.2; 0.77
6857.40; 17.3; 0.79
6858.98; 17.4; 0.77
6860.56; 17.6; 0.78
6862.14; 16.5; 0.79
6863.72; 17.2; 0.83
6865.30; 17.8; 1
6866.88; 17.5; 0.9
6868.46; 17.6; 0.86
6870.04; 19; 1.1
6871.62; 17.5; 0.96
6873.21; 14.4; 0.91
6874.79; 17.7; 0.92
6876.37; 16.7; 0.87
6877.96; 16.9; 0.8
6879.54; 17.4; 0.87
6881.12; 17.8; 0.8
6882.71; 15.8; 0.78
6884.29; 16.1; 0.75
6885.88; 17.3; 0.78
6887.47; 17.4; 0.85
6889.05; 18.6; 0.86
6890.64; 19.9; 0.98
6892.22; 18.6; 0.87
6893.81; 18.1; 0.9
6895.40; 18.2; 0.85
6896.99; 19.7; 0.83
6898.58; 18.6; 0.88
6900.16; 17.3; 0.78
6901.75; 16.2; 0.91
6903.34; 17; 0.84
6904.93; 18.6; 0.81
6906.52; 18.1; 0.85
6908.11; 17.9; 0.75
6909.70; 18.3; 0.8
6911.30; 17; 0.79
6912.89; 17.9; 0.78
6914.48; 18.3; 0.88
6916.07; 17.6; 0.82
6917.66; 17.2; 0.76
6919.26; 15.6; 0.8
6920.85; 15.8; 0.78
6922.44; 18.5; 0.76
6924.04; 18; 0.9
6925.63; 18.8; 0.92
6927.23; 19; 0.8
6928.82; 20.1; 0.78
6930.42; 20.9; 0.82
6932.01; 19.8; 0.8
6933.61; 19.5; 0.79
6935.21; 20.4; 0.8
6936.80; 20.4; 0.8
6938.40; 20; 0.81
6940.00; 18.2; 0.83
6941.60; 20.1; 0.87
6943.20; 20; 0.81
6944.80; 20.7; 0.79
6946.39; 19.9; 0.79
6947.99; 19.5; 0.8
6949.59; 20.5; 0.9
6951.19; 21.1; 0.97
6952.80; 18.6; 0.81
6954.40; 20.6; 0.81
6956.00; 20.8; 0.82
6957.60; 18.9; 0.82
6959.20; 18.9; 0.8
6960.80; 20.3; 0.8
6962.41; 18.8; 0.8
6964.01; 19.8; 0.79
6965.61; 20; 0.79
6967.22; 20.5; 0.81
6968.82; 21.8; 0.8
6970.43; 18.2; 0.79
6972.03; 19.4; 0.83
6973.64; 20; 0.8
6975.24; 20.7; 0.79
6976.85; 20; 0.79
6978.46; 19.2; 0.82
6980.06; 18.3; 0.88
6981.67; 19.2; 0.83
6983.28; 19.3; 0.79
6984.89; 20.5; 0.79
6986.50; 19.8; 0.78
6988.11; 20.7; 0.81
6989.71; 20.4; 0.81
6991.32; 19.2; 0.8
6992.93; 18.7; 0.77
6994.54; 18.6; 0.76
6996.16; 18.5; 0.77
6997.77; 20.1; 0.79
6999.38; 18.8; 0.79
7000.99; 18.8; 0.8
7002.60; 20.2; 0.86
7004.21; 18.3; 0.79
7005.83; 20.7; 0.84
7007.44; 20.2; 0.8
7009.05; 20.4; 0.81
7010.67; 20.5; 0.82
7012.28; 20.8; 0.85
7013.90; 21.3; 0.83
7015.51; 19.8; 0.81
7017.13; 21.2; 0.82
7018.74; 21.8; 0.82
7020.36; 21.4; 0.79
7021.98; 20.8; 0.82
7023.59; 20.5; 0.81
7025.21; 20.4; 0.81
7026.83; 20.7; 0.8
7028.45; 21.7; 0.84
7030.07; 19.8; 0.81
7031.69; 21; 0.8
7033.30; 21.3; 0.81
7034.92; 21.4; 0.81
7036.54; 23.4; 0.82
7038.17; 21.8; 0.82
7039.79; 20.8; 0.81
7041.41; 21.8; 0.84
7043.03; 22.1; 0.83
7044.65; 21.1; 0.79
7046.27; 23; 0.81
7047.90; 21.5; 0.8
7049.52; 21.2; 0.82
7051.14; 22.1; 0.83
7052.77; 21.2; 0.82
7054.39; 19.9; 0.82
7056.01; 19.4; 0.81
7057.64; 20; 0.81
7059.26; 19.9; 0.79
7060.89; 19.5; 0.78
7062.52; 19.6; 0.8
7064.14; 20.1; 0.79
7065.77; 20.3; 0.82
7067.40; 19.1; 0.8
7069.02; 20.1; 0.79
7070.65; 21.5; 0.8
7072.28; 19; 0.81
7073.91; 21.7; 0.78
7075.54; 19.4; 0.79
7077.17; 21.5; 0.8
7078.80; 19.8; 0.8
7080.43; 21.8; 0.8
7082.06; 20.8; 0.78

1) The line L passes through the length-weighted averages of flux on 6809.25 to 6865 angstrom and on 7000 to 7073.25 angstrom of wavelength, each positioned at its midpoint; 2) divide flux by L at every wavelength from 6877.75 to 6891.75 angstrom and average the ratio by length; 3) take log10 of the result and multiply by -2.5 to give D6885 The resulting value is 0.04 mag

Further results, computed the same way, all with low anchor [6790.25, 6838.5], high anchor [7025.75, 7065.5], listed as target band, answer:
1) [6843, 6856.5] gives 0.04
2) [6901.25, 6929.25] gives 0.07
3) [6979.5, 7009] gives 0.04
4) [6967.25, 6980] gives 0.00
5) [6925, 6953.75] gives -0.03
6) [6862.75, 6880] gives 0.07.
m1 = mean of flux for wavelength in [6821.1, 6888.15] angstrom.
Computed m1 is 17.4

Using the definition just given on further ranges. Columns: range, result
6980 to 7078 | 20.4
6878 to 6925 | 17.7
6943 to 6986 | 19.8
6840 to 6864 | 17.4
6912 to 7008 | 19.4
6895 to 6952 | 18.7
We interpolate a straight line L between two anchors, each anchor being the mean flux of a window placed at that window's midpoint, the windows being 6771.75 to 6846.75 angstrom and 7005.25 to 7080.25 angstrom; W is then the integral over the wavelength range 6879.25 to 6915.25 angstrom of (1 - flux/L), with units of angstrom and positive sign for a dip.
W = 1.8 angstrom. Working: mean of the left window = 17.5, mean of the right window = 20.8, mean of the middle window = 17.8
